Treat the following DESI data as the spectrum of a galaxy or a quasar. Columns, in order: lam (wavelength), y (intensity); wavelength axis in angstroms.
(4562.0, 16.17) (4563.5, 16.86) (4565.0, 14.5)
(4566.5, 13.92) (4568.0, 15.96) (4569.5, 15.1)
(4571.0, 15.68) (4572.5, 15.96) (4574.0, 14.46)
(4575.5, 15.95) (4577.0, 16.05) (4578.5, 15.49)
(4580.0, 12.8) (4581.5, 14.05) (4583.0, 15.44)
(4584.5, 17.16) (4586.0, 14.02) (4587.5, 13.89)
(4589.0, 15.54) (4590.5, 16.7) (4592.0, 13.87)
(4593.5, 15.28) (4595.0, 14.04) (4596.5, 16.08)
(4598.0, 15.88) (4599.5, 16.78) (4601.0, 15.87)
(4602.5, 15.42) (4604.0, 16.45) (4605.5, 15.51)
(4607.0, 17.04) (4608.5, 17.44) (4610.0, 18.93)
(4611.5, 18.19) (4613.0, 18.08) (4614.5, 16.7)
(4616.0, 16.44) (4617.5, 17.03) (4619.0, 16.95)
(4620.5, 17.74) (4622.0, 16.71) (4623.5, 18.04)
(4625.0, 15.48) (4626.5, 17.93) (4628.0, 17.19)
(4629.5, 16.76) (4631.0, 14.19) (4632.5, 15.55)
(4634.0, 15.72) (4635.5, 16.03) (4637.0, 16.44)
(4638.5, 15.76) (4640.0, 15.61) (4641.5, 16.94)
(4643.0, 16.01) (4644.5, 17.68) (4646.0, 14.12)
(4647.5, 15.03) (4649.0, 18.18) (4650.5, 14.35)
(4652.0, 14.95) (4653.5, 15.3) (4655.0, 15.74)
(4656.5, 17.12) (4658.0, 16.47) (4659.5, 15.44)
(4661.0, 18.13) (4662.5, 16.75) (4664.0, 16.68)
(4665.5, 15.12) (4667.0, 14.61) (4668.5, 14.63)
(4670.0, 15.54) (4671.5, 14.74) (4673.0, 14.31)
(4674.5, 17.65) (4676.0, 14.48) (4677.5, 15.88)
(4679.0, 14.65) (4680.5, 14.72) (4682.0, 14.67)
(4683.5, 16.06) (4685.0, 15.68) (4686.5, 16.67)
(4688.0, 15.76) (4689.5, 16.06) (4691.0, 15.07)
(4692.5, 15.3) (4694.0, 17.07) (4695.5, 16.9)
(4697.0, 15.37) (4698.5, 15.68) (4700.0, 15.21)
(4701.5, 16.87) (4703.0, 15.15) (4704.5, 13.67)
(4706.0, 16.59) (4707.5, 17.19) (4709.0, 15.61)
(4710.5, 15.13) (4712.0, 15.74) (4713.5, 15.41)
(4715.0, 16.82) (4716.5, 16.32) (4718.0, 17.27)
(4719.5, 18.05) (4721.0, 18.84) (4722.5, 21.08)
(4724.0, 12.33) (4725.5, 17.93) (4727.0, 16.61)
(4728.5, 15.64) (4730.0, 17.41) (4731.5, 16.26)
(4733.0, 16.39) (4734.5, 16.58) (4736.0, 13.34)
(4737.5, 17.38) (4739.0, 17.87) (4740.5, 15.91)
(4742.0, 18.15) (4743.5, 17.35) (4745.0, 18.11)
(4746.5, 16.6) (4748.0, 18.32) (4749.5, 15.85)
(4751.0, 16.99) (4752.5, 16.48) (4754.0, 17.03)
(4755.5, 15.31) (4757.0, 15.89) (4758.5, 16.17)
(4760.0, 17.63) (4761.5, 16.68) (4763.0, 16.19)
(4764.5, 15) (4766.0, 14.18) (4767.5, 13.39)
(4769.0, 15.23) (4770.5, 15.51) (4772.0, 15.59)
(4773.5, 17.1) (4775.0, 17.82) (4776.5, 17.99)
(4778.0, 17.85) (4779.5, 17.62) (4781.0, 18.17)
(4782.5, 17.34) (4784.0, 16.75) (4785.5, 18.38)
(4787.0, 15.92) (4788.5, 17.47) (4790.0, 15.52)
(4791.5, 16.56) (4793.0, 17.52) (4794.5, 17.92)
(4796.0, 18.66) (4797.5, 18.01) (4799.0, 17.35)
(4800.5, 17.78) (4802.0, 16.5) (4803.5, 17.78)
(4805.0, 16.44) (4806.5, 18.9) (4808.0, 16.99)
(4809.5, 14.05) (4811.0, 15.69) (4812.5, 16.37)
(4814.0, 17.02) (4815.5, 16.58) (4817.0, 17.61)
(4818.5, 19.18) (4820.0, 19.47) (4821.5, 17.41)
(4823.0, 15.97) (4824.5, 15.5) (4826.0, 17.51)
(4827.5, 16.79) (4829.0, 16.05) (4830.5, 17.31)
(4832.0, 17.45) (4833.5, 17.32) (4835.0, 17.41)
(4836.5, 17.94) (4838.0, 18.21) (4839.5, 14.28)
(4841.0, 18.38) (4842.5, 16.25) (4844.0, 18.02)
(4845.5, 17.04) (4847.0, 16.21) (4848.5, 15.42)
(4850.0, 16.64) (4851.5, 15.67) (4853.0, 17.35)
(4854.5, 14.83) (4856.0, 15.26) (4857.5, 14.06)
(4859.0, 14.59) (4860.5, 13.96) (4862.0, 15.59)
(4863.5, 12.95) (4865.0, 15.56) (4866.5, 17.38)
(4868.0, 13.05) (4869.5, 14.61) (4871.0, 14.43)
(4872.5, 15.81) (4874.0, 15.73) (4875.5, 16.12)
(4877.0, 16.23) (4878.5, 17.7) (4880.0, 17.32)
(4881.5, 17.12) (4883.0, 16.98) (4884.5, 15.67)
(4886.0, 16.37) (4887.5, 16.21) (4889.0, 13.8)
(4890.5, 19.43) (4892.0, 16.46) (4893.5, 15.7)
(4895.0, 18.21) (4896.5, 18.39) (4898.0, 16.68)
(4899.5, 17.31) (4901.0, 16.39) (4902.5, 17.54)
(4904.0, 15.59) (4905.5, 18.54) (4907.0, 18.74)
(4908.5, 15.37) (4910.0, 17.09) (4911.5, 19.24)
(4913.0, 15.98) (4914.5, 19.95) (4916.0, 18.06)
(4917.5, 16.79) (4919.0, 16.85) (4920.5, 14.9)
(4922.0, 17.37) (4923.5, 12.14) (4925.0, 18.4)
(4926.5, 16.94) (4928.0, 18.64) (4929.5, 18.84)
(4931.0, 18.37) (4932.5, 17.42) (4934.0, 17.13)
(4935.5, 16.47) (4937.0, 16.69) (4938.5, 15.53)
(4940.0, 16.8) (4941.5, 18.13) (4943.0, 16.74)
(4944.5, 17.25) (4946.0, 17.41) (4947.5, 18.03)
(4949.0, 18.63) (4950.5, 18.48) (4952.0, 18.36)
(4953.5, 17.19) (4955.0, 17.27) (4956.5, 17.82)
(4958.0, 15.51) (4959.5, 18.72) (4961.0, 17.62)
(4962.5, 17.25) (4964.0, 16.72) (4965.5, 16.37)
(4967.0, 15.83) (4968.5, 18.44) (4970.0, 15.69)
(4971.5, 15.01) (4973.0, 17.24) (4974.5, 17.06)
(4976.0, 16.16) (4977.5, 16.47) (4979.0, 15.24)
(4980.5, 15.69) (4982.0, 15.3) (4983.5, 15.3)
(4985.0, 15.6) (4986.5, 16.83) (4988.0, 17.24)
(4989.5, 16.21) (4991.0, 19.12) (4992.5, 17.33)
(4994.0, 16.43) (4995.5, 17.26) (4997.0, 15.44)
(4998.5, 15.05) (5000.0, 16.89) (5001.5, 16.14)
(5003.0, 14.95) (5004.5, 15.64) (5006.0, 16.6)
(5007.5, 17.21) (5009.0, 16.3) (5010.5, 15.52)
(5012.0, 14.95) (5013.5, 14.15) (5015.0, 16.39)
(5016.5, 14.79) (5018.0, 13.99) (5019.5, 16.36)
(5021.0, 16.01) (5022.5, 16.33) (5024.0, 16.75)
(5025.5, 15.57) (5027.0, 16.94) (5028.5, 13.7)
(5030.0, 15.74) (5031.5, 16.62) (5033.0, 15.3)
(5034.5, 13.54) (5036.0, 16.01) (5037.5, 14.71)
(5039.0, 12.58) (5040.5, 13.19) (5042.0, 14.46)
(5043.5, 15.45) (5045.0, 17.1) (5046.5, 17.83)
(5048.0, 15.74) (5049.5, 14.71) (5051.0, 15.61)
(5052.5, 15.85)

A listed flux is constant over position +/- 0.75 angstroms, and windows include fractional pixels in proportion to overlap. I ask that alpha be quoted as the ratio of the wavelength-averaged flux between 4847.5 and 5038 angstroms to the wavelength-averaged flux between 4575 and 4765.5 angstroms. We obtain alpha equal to 1.0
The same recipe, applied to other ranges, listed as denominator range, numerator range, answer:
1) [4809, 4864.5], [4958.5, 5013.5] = 1.00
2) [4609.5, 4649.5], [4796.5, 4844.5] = 1.03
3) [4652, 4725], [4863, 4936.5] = 1.05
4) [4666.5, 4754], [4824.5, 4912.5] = 1.02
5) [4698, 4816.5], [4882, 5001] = 1.02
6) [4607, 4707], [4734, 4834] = 1.05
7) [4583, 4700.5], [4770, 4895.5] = 1.04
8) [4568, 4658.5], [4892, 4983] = 1.06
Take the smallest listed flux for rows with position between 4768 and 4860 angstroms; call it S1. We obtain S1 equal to 14.05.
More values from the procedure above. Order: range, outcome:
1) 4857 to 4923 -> 12.95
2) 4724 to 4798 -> 12.33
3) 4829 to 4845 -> 14.28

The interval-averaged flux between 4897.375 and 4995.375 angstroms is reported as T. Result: 17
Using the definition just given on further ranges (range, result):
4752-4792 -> 16.5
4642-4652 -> 15.9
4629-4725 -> 15.9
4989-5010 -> 16.5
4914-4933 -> 17.2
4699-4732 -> 16.4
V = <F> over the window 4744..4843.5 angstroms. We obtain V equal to 16.9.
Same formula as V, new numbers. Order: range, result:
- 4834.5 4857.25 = 16.5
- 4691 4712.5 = 15.8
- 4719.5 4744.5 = 16.9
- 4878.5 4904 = 16.8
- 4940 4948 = 17.4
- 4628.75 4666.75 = 16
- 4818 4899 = 16.4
